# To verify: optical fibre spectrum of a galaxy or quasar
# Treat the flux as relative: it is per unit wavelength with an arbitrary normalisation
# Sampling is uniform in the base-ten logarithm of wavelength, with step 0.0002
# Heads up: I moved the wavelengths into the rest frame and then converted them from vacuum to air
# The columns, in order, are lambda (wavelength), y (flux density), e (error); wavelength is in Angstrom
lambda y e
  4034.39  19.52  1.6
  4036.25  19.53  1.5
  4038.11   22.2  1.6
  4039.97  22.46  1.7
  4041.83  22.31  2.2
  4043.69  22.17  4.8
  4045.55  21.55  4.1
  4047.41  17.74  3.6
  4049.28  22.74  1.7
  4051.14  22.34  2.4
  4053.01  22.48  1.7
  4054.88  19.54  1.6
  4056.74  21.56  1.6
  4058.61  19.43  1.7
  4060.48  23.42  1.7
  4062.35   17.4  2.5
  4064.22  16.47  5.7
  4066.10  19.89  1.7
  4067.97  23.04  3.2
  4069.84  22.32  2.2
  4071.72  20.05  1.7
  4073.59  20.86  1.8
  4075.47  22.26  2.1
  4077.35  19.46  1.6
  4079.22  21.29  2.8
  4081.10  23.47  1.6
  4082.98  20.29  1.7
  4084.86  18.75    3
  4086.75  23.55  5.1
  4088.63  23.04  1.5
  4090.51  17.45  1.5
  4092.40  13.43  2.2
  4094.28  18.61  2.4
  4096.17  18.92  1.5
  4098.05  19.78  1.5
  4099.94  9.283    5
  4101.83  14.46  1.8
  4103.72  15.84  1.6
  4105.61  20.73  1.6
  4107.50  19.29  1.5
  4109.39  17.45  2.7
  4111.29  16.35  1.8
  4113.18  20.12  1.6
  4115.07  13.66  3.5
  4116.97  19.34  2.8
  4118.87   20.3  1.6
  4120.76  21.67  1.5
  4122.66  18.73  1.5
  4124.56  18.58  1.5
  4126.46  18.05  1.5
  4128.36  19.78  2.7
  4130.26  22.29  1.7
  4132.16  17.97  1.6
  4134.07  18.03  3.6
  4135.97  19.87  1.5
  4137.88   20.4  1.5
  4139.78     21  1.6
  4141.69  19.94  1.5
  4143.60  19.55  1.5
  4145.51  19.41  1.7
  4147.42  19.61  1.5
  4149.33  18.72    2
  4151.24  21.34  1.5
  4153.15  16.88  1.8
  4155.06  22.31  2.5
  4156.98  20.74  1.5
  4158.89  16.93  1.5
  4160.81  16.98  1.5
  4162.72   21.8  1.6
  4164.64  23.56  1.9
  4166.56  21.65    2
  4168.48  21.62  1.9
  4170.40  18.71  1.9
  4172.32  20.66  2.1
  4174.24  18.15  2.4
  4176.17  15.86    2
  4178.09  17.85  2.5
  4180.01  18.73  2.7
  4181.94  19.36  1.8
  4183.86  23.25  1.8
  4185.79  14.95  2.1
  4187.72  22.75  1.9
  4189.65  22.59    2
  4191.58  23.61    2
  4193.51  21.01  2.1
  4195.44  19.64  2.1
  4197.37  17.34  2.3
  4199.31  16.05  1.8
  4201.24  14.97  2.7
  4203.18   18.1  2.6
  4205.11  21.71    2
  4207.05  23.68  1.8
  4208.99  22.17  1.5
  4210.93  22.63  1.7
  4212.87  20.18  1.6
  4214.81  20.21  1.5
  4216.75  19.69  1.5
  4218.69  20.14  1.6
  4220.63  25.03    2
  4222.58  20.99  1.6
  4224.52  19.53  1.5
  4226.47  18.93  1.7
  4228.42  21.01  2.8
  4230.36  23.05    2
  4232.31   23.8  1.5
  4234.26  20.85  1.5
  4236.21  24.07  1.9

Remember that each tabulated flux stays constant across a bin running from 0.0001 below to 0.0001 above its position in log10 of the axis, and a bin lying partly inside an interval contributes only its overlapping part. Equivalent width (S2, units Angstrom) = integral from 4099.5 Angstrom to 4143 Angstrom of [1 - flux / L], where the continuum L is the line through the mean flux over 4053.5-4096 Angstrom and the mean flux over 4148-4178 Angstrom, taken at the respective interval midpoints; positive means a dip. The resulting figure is 3.10 Angstrom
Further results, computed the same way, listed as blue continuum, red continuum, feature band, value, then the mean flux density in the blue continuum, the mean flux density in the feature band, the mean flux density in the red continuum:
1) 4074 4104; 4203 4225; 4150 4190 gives 1.3 Angstrom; 18.8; 19.8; 21.3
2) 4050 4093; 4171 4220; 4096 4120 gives 3.6 Angstrom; 20.6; 17.3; 19.8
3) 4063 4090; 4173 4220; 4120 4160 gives 1.5 Angstrom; 21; 19.6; 19.8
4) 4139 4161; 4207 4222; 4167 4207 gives 2.3 Angstrom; 19.5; 19.5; 21.6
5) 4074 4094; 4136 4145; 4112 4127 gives 1.0 Angstrom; 20.3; 18.8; 20.1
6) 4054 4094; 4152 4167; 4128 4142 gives 0.2 Angstrom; 20.3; 19.9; 20.1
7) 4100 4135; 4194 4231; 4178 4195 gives -0.7 Angstrom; 18.2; 20.6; 20.3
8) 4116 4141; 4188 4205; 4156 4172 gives -0.6 Angstrom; 19.7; 20.3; 19.4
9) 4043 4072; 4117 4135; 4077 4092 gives -0.3 Angstrom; 20.8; 20.7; 19.5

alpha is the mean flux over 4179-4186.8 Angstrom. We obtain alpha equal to 19.1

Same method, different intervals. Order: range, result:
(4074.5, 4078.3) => 20.9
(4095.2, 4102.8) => 15.6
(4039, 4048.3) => 21.3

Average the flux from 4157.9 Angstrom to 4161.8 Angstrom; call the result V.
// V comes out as 17.1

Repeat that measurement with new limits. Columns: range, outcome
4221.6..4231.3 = 20.7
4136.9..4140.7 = 20.7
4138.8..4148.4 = 19.9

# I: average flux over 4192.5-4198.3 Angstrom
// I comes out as 19.4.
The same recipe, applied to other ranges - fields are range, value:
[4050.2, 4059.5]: 21.1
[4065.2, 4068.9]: 21.5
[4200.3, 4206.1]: 18.3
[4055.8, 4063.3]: 20.5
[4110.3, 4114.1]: 18.2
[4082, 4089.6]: 21.4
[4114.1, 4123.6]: 18.7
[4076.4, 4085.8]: 20.7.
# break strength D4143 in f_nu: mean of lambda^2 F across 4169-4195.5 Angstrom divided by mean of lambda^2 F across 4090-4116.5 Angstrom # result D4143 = 1.22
